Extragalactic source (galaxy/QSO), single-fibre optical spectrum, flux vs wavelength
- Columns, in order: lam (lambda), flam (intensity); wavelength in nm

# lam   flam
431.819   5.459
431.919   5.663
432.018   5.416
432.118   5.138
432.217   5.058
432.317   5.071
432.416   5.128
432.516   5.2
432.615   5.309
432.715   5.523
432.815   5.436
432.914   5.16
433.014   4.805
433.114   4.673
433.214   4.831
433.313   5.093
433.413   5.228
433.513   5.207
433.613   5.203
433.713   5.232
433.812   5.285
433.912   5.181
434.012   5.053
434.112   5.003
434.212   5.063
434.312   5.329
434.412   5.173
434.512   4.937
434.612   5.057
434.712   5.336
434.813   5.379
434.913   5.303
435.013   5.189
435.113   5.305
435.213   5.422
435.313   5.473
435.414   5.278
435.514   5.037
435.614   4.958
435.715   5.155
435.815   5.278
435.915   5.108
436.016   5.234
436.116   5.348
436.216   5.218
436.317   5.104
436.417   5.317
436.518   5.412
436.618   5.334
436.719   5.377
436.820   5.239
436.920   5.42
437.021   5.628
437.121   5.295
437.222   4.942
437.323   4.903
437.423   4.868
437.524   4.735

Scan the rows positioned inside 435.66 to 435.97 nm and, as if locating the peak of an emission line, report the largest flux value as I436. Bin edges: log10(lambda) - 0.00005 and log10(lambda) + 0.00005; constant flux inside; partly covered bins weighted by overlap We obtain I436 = 5.278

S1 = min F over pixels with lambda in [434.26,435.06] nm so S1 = 4.937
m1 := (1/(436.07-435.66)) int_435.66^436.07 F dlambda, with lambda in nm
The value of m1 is 5.19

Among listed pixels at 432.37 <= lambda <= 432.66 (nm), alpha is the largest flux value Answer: 5.309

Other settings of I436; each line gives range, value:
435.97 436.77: 5.412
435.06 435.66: 5.473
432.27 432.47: 5.128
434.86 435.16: 5.305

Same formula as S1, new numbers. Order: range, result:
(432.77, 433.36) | 4.673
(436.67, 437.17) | 5.239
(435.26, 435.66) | 4.958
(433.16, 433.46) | 4.831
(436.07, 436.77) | 5.104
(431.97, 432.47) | 5.058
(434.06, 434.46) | 5.003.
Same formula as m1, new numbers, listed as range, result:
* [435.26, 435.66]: 5.19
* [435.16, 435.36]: 5.46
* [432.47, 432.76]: 5.35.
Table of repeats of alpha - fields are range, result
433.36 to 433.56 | 5.228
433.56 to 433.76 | 5.232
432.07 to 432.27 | 5.138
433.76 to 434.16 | 5.285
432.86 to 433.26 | 5.16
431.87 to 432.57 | 5.663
